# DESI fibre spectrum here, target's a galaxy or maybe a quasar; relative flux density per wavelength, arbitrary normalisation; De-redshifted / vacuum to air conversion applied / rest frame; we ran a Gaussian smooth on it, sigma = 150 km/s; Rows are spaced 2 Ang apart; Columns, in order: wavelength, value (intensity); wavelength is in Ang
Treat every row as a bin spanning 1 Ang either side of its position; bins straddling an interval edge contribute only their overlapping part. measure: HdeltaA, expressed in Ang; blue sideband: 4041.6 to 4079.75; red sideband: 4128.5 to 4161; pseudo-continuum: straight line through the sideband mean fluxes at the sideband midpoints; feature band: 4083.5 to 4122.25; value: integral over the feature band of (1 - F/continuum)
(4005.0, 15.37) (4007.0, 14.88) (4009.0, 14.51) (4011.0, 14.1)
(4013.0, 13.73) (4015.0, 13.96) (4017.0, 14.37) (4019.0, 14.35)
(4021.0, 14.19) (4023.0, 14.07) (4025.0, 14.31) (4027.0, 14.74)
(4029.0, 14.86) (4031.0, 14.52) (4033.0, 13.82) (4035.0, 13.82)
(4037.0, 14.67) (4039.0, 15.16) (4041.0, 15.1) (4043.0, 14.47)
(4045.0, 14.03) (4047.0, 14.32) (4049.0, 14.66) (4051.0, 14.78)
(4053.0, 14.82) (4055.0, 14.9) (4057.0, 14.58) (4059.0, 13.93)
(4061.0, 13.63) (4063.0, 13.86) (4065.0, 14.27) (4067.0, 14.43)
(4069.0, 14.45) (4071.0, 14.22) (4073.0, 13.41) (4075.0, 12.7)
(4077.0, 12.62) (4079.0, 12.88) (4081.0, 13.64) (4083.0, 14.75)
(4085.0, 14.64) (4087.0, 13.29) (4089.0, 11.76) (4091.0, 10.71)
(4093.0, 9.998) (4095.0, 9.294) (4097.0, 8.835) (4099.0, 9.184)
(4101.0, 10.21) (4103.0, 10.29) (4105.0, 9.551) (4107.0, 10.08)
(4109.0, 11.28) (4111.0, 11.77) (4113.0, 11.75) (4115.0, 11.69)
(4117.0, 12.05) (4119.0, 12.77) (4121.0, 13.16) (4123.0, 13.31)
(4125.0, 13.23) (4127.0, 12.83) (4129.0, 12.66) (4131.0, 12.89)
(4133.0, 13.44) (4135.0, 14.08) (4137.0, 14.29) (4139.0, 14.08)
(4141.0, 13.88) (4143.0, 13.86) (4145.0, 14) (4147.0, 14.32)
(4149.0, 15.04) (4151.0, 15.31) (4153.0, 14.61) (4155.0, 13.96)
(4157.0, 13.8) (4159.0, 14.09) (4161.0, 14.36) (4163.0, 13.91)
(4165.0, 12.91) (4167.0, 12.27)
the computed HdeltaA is 7.8 Ang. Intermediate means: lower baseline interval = 14.1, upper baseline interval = 14.1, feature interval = 11.2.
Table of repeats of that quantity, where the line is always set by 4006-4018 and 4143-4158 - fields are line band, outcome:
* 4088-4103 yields 4.5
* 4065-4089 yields 1.1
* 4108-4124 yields 2.4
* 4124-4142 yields 1.1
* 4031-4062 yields -0.3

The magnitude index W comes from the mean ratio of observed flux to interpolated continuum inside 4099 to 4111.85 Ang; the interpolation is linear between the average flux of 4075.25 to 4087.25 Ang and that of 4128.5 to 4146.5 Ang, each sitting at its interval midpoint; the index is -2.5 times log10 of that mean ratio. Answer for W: 0.29 mag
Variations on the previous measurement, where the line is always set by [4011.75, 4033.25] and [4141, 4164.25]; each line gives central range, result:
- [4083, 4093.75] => 0.15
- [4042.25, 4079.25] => 0.02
